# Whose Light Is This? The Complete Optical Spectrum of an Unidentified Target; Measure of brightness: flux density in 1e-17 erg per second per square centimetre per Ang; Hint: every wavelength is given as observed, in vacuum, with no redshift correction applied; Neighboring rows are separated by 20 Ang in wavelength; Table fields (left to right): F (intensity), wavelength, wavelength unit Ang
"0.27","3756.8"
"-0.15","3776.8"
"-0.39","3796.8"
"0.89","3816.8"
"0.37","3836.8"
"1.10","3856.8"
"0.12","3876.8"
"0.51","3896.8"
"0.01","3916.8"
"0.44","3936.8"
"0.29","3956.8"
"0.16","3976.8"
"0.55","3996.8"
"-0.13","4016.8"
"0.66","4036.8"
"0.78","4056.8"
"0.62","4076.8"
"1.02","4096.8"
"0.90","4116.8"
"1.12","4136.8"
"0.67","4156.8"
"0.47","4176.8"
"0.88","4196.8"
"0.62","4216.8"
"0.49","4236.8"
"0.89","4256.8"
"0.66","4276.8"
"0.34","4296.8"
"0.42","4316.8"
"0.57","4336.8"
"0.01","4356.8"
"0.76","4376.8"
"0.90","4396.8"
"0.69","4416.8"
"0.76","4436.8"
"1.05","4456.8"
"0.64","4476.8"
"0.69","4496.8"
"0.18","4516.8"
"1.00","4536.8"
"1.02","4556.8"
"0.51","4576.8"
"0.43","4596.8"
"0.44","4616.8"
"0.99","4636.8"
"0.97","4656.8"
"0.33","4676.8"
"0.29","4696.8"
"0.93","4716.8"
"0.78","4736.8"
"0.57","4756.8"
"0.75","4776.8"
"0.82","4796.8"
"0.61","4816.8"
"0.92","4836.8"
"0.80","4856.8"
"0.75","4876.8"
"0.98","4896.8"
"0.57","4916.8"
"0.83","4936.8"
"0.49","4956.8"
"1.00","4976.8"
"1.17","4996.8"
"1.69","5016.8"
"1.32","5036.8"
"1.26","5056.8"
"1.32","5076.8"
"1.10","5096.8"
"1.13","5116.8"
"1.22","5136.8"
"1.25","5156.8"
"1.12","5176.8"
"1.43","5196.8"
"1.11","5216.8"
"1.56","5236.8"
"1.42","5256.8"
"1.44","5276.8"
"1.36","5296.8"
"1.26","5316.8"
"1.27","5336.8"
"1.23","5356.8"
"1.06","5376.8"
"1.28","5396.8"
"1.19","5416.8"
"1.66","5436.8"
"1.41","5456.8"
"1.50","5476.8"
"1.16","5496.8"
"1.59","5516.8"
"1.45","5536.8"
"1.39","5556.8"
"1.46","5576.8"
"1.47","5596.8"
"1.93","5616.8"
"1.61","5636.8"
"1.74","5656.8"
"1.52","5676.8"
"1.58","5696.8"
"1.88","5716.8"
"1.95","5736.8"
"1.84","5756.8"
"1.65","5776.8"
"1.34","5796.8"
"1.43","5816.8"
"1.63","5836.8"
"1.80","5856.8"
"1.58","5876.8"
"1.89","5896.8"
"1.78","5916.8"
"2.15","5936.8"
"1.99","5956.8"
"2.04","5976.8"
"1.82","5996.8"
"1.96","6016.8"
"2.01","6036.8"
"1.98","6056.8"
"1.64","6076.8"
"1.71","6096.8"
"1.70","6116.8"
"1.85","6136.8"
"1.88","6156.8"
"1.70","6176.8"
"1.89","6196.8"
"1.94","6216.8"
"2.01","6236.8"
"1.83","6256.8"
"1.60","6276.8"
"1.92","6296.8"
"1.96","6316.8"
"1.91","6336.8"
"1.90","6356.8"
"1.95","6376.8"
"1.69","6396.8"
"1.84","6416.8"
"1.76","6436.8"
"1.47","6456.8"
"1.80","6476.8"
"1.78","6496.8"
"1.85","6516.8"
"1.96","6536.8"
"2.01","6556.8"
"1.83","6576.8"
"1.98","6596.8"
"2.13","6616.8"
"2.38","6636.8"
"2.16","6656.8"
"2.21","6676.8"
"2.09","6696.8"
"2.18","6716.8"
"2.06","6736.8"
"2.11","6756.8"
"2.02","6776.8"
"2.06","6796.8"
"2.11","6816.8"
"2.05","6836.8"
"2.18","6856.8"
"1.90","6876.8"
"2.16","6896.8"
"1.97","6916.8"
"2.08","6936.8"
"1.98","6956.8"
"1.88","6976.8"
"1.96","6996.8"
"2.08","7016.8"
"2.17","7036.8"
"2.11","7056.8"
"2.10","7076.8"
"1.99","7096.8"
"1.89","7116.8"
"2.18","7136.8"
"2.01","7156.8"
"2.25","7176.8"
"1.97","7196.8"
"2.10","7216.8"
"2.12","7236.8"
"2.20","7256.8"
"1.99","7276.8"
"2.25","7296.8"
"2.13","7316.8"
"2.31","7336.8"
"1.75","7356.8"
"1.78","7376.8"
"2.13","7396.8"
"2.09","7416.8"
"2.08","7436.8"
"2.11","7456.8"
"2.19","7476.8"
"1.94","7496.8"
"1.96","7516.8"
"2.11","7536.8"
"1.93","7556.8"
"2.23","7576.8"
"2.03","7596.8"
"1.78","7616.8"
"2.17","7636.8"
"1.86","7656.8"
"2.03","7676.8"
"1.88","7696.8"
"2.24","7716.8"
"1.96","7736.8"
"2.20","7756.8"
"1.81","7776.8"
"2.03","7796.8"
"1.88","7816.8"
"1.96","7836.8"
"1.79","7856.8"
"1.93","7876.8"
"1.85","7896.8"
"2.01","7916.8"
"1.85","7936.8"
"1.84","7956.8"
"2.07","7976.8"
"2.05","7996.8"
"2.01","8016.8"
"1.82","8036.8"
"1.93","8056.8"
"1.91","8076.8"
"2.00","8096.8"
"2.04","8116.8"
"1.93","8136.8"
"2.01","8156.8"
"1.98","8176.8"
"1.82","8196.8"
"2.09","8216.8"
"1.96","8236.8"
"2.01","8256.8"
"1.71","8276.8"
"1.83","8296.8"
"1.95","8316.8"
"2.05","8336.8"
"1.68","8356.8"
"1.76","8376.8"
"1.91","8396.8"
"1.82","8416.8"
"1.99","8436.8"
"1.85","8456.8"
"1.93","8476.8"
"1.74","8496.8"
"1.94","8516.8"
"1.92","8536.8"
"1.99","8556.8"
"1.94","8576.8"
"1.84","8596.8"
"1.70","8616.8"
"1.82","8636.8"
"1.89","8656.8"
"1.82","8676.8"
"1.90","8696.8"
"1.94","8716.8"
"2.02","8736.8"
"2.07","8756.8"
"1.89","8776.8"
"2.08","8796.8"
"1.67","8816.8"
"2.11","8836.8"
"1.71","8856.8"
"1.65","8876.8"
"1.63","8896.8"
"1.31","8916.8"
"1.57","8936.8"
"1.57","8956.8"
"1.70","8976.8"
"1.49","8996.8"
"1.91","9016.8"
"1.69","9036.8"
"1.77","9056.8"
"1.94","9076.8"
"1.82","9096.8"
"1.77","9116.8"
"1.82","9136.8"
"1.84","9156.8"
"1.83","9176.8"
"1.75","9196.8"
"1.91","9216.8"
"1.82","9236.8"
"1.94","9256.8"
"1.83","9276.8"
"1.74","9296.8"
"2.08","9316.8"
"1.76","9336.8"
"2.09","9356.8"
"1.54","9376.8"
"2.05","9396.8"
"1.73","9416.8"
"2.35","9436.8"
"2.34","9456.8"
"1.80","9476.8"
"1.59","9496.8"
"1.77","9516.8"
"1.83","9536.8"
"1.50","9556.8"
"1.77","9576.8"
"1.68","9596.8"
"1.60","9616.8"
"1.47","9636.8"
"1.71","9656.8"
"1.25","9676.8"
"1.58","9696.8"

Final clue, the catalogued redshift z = 0.248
